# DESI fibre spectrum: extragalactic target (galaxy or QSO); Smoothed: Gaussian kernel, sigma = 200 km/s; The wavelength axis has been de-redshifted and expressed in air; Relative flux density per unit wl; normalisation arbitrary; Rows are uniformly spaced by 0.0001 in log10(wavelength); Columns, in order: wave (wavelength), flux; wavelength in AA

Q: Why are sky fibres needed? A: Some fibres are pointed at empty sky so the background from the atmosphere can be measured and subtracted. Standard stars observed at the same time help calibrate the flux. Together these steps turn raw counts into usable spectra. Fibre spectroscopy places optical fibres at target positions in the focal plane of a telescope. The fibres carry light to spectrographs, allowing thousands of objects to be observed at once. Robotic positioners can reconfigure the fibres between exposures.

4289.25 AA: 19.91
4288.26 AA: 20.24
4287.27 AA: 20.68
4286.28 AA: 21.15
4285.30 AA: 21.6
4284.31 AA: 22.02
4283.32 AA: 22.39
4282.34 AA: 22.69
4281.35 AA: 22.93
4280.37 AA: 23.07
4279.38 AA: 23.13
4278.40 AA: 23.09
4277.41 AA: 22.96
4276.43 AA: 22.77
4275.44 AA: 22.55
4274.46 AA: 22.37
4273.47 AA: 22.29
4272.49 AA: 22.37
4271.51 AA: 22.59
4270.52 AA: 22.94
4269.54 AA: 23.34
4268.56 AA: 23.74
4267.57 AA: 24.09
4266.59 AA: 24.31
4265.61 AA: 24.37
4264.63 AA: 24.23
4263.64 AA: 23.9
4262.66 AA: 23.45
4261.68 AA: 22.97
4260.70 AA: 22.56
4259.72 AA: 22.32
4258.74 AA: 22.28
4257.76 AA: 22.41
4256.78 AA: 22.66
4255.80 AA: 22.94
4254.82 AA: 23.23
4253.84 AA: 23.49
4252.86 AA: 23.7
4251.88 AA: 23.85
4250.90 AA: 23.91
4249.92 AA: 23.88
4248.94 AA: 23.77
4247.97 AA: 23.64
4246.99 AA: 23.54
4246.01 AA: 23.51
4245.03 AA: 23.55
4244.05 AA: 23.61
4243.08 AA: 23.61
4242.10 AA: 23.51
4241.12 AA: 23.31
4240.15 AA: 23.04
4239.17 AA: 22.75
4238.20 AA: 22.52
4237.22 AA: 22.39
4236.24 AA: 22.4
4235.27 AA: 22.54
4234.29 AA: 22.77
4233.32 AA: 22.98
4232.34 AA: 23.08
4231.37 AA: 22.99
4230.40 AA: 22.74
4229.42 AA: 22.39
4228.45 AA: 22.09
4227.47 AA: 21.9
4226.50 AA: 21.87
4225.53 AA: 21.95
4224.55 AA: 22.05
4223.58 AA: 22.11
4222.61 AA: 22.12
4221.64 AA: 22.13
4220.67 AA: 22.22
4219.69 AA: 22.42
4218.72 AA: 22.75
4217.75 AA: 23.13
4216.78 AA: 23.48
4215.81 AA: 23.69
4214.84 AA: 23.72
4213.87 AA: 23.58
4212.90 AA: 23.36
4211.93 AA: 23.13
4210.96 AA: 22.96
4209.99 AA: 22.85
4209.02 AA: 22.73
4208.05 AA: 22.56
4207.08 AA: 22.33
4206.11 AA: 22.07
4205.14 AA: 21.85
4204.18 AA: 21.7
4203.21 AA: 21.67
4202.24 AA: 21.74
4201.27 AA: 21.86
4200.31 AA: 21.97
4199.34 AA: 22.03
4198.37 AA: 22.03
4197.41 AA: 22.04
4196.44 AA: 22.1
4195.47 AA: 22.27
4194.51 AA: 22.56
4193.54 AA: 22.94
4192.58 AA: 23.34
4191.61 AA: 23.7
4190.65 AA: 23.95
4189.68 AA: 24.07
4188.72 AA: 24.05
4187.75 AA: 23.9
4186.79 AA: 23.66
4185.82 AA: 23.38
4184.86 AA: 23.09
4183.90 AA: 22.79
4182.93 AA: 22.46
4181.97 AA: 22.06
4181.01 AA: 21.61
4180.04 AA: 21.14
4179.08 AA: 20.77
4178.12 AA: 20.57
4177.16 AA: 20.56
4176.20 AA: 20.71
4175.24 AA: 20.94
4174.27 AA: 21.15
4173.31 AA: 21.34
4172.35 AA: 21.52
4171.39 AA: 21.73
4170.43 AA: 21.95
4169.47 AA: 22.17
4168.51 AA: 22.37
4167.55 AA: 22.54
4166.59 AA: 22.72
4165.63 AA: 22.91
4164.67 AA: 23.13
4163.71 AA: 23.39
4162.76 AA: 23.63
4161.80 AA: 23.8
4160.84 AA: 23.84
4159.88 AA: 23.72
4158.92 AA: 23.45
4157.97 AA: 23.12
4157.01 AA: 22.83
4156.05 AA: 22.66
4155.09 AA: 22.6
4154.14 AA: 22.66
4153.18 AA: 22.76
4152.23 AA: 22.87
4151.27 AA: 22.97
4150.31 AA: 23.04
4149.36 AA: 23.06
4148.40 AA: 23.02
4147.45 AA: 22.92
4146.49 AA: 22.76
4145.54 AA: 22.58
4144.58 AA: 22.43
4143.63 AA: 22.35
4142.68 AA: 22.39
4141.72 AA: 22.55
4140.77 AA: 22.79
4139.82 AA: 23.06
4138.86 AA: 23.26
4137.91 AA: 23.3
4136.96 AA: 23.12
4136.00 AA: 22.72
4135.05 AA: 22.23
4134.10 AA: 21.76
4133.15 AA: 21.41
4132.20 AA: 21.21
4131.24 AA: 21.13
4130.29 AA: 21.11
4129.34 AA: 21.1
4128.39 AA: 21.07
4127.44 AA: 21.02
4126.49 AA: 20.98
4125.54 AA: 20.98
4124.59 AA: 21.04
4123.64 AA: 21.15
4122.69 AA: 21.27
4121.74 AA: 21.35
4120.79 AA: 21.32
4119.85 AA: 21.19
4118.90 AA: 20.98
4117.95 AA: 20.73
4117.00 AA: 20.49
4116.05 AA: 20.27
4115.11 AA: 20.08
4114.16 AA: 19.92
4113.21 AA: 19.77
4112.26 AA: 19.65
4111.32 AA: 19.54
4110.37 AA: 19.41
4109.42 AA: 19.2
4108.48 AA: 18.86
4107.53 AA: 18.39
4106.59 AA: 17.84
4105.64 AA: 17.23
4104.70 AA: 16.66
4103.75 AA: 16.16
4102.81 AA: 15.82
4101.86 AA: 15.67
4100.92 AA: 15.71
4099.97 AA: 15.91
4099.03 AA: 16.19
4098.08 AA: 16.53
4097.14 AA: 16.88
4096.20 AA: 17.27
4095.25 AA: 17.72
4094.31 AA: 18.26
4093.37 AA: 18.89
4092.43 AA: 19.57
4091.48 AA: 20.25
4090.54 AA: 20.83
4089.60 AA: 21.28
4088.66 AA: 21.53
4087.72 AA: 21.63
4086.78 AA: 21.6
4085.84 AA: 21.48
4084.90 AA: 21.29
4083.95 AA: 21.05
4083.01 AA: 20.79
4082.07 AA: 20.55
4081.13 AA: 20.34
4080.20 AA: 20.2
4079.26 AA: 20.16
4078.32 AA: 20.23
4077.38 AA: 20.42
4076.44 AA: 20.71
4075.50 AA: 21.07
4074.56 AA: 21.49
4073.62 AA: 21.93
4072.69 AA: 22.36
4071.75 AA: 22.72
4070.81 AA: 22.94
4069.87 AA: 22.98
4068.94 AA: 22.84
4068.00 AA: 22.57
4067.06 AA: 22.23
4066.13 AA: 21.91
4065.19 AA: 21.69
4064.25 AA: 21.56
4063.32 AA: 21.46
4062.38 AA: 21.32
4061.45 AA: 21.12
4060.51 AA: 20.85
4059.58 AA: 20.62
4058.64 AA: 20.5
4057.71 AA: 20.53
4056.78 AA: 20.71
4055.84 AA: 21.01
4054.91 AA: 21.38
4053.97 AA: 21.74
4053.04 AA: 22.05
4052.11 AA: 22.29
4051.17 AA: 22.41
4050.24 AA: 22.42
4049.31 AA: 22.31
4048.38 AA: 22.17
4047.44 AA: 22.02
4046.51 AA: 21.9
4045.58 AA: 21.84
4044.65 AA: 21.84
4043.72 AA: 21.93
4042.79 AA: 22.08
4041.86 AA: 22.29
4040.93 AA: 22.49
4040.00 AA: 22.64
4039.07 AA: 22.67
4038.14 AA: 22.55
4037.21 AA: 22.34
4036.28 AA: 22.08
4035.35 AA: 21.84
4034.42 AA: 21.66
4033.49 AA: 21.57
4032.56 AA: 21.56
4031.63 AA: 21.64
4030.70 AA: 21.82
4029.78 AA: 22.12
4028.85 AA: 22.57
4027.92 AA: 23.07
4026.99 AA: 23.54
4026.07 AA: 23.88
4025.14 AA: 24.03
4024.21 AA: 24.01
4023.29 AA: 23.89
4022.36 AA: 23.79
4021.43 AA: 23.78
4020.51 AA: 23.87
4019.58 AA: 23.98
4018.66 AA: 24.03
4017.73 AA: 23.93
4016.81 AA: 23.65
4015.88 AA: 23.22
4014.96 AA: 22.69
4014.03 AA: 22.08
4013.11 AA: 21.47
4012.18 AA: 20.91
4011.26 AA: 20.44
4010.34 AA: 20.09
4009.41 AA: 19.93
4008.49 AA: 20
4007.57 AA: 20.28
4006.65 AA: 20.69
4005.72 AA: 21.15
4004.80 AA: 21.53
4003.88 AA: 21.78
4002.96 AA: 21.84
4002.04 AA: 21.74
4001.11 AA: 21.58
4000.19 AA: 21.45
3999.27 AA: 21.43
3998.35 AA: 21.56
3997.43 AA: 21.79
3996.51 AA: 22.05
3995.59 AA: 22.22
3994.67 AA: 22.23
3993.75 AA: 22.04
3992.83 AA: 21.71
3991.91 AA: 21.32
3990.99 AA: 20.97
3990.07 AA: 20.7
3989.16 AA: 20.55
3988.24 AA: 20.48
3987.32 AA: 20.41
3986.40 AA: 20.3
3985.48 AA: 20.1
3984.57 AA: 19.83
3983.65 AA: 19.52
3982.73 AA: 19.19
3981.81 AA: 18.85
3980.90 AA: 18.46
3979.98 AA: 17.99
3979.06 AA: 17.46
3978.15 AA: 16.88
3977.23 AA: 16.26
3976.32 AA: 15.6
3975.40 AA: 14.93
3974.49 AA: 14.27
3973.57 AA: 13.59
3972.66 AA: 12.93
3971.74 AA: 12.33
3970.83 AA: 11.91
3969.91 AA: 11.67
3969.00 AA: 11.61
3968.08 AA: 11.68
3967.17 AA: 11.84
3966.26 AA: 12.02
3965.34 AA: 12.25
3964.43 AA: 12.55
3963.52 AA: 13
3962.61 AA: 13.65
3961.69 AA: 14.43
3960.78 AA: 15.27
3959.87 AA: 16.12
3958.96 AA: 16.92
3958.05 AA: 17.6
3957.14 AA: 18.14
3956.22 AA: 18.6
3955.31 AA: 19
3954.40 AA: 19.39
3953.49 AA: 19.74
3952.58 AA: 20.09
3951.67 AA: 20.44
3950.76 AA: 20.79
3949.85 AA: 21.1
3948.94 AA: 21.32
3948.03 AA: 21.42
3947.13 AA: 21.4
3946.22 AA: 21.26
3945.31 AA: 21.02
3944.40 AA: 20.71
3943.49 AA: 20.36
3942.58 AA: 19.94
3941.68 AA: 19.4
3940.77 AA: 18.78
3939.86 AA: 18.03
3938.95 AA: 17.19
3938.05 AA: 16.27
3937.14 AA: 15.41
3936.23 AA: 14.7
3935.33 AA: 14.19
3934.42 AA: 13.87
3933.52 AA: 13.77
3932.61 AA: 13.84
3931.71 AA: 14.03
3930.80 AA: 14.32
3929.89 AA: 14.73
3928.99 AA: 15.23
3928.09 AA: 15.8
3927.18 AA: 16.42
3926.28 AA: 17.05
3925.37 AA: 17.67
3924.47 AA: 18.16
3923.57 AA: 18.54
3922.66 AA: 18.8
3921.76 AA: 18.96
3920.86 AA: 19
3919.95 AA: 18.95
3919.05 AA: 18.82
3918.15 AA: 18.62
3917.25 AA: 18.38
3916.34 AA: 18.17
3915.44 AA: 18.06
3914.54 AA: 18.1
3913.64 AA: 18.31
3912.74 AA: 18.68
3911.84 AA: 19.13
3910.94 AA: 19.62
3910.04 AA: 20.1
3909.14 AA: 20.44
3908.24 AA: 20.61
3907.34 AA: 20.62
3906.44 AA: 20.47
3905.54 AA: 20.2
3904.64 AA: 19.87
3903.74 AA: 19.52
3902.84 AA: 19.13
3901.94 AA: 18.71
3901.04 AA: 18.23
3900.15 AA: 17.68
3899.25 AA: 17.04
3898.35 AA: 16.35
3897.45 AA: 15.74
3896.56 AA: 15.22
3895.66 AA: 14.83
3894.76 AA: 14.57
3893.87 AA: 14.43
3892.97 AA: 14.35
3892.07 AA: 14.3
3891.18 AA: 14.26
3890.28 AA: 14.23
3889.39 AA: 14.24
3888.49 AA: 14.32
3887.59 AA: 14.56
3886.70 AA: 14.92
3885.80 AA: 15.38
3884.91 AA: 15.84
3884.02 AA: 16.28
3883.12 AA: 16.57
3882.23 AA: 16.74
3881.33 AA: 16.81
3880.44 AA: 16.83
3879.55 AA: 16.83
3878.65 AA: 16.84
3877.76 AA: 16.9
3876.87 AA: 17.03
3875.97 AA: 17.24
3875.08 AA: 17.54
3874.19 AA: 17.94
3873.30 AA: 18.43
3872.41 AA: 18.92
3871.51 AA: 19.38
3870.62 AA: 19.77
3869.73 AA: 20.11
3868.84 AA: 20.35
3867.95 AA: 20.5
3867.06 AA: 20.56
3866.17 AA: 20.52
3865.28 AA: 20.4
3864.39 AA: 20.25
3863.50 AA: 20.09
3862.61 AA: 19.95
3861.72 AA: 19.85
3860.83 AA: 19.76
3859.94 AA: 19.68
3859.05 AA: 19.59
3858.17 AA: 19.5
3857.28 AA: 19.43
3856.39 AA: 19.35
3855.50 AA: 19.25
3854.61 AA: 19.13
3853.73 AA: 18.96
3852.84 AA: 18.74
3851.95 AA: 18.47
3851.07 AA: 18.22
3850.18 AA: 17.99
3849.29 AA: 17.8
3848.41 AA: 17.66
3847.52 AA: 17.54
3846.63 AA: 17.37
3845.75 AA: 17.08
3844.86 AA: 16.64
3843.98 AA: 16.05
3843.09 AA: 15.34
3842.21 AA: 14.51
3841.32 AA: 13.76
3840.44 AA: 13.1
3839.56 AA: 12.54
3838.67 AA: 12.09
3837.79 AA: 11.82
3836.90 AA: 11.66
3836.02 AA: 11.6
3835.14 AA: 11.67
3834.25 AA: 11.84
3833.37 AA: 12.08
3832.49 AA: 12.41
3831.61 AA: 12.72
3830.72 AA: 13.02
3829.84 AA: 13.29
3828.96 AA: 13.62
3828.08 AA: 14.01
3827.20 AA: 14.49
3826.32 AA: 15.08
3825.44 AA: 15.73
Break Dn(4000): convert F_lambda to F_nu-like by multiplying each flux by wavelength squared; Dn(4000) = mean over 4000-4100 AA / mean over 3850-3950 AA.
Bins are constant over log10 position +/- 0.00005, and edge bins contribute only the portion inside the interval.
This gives 1.3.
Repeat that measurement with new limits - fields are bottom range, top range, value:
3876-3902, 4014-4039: 1.55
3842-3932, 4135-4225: 1.47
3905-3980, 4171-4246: 1.50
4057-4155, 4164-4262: 1.15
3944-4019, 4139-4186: 1.30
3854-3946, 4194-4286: 1.52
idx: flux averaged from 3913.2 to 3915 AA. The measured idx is 18.2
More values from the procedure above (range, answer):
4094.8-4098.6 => 17.1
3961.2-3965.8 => 13.2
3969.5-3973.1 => 12.2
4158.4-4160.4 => 23.6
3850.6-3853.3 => 18.5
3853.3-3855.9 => 19.1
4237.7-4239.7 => 22.6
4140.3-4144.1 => 22.5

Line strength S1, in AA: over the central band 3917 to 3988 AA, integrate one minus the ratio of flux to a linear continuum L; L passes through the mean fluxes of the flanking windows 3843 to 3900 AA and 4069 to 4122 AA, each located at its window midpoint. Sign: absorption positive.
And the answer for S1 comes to 5.1 AA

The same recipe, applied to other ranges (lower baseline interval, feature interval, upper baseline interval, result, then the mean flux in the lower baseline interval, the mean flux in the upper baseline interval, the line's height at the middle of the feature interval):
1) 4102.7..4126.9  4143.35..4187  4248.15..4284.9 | -3.45 AA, 19.7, 23.1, 20.8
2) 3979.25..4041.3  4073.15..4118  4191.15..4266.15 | 5.75 AA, 21.7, 22.8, 22.1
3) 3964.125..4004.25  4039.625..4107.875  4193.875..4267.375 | -2.67 AA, 18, 22.8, 19.8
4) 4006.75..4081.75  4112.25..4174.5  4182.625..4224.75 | 1.02 AA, 22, 22.7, 22.5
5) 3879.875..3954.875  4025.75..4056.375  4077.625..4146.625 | -4.59 AA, 17.6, 20.2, 19.3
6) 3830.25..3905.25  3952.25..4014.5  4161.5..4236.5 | 1.73 AA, 16.8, 22.5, 18.8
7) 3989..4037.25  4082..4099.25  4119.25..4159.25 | 1.92 AA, 22.1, 22.2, 22.2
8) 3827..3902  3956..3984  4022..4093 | 6.32 AA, 16.5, 21.8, 19.4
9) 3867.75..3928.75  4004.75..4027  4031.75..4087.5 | -2.04 AA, 17.6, 21.6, 20.5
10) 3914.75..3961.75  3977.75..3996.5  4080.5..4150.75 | -1.52 AA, 17.9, 20.4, 18.6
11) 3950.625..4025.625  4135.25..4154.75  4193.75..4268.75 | -1.16 AA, 19.1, 22.9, 21.5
